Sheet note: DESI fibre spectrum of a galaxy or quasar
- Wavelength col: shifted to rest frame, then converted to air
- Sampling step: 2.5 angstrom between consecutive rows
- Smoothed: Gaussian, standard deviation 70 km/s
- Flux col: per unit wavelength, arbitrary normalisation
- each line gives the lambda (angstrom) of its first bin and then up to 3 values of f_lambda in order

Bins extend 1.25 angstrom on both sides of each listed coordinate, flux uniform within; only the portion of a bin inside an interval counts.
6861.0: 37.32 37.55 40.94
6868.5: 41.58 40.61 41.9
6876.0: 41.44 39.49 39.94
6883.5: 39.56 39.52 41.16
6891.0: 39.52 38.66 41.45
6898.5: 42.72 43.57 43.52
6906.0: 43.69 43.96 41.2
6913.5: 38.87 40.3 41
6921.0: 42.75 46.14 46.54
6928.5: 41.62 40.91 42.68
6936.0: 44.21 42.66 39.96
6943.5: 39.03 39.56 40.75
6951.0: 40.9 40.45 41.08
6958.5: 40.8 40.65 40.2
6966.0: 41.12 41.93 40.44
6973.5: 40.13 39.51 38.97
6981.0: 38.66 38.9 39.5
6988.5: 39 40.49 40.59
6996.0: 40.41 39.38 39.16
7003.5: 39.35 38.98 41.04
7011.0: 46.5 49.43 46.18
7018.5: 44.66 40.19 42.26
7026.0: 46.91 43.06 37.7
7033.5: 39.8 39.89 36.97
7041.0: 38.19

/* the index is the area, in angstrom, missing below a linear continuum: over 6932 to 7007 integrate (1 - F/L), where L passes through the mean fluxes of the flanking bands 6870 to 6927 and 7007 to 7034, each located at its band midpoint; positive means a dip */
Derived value 4.2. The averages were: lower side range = 41.6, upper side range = 43.5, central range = 40.3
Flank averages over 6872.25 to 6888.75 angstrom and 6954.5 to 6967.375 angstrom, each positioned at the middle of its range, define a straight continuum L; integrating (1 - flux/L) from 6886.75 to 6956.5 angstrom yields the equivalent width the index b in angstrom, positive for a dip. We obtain -2.0 angstrom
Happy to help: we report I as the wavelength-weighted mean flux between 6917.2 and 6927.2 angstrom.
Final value 44.1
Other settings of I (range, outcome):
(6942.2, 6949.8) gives 39.8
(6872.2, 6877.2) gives 41.7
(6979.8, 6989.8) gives 39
